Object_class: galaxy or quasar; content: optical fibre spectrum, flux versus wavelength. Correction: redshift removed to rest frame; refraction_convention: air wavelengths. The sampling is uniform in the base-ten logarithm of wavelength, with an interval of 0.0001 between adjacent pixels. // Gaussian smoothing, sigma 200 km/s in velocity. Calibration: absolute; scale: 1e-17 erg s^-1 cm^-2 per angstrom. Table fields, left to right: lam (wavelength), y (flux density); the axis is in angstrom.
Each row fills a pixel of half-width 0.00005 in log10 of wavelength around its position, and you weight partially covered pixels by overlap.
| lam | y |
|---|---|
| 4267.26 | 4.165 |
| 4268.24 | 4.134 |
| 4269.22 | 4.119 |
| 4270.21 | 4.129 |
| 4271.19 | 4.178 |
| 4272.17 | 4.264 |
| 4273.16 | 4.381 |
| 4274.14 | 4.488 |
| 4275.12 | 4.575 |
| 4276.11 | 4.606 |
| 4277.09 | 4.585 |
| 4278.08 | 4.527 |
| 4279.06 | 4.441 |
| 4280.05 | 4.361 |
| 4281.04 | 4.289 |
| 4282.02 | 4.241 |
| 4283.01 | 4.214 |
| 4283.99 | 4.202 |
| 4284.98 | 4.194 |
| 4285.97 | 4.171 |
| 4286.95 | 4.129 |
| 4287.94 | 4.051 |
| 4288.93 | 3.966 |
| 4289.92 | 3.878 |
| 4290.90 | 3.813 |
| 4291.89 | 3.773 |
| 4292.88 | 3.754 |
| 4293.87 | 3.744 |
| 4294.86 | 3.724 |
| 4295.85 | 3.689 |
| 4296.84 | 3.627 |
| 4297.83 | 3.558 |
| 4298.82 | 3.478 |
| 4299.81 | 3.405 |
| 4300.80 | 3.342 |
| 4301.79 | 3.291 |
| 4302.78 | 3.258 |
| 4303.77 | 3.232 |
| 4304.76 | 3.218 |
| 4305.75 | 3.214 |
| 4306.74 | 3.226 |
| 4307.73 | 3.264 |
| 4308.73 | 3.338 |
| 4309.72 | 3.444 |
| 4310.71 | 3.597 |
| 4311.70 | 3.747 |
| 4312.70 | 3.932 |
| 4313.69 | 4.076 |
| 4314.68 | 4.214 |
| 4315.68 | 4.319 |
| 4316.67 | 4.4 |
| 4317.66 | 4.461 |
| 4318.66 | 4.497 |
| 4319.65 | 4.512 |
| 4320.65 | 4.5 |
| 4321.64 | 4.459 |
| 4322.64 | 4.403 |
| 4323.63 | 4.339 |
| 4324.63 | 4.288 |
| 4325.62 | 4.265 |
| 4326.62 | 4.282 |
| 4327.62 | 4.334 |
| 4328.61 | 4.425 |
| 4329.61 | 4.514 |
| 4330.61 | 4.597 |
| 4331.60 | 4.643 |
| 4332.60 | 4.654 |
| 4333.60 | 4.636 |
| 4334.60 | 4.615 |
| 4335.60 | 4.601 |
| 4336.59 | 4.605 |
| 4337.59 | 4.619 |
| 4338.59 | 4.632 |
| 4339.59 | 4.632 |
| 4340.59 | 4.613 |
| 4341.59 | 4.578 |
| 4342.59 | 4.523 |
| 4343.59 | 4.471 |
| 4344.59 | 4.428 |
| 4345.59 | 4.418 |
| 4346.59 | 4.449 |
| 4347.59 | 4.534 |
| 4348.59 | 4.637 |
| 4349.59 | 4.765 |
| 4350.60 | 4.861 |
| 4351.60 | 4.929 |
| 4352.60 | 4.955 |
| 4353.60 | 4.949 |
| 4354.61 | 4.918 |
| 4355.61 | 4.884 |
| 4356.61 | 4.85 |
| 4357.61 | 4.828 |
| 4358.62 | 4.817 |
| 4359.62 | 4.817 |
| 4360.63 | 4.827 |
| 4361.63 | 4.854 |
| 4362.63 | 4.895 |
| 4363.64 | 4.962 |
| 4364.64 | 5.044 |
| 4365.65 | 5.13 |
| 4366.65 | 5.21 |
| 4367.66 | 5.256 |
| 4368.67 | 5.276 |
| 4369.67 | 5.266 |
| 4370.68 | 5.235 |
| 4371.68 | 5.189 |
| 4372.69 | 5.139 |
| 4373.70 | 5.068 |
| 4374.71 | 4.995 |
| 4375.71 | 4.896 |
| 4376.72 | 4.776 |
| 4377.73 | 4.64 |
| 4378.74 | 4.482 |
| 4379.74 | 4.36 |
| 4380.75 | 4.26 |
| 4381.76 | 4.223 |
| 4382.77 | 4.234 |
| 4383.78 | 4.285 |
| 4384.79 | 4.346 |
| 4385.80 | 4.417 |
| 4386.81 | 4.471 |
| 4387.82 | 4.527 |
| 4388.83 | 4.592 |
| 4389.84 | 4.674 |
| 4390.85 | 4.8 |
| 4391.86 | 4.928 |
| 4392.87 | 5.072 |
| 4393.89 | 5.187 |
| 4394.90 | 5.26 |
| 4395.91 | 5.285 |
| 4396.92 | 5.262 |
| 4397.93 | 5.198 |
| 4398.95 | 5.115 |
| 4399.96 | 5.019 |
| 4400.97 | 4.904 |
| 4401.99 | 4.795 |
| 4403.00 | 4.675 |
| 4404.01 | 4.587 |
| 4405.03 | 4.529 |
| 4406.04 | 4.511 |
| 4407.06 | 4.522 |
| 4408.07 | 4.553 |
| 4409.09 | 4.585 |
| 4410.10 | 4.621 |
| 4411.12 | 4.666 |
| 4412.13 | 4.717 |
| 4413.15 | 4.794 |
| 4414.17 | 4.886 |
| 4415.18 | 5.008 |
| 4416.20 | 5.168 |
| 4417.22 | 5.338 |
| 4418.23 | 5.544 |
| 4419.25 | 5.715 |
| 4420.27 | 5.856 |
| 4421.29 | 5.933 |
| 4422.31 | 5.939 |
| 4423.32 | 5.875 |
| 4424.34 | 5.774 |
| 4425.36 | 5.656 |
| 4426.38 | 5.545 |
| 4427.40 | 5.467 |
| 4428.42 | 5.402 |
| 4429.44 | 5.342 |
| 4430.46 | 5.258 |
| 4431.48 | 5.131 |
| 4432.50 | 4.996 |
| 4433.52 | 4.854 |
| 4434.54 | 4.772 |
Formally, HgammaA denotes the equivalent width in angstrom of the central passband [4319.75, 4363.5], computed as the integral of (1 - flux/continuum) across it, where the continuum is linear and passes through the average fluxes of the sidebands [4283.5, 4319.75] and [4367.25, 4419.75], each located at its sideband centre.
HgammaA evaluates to -4.0 angstrom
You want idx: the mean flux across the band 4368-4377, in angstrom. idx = 5.1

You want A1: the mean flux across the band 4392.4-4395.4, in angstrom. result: 5.16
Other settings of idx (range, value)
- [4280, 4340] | 4.05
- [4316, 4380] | 4.71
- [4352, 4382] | 4.91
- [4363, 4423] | 4.92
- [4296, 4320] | 3.69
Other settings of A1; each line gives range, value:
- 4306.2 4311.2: 3.37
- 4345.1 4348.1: 4.47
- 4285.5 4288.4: 4.12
